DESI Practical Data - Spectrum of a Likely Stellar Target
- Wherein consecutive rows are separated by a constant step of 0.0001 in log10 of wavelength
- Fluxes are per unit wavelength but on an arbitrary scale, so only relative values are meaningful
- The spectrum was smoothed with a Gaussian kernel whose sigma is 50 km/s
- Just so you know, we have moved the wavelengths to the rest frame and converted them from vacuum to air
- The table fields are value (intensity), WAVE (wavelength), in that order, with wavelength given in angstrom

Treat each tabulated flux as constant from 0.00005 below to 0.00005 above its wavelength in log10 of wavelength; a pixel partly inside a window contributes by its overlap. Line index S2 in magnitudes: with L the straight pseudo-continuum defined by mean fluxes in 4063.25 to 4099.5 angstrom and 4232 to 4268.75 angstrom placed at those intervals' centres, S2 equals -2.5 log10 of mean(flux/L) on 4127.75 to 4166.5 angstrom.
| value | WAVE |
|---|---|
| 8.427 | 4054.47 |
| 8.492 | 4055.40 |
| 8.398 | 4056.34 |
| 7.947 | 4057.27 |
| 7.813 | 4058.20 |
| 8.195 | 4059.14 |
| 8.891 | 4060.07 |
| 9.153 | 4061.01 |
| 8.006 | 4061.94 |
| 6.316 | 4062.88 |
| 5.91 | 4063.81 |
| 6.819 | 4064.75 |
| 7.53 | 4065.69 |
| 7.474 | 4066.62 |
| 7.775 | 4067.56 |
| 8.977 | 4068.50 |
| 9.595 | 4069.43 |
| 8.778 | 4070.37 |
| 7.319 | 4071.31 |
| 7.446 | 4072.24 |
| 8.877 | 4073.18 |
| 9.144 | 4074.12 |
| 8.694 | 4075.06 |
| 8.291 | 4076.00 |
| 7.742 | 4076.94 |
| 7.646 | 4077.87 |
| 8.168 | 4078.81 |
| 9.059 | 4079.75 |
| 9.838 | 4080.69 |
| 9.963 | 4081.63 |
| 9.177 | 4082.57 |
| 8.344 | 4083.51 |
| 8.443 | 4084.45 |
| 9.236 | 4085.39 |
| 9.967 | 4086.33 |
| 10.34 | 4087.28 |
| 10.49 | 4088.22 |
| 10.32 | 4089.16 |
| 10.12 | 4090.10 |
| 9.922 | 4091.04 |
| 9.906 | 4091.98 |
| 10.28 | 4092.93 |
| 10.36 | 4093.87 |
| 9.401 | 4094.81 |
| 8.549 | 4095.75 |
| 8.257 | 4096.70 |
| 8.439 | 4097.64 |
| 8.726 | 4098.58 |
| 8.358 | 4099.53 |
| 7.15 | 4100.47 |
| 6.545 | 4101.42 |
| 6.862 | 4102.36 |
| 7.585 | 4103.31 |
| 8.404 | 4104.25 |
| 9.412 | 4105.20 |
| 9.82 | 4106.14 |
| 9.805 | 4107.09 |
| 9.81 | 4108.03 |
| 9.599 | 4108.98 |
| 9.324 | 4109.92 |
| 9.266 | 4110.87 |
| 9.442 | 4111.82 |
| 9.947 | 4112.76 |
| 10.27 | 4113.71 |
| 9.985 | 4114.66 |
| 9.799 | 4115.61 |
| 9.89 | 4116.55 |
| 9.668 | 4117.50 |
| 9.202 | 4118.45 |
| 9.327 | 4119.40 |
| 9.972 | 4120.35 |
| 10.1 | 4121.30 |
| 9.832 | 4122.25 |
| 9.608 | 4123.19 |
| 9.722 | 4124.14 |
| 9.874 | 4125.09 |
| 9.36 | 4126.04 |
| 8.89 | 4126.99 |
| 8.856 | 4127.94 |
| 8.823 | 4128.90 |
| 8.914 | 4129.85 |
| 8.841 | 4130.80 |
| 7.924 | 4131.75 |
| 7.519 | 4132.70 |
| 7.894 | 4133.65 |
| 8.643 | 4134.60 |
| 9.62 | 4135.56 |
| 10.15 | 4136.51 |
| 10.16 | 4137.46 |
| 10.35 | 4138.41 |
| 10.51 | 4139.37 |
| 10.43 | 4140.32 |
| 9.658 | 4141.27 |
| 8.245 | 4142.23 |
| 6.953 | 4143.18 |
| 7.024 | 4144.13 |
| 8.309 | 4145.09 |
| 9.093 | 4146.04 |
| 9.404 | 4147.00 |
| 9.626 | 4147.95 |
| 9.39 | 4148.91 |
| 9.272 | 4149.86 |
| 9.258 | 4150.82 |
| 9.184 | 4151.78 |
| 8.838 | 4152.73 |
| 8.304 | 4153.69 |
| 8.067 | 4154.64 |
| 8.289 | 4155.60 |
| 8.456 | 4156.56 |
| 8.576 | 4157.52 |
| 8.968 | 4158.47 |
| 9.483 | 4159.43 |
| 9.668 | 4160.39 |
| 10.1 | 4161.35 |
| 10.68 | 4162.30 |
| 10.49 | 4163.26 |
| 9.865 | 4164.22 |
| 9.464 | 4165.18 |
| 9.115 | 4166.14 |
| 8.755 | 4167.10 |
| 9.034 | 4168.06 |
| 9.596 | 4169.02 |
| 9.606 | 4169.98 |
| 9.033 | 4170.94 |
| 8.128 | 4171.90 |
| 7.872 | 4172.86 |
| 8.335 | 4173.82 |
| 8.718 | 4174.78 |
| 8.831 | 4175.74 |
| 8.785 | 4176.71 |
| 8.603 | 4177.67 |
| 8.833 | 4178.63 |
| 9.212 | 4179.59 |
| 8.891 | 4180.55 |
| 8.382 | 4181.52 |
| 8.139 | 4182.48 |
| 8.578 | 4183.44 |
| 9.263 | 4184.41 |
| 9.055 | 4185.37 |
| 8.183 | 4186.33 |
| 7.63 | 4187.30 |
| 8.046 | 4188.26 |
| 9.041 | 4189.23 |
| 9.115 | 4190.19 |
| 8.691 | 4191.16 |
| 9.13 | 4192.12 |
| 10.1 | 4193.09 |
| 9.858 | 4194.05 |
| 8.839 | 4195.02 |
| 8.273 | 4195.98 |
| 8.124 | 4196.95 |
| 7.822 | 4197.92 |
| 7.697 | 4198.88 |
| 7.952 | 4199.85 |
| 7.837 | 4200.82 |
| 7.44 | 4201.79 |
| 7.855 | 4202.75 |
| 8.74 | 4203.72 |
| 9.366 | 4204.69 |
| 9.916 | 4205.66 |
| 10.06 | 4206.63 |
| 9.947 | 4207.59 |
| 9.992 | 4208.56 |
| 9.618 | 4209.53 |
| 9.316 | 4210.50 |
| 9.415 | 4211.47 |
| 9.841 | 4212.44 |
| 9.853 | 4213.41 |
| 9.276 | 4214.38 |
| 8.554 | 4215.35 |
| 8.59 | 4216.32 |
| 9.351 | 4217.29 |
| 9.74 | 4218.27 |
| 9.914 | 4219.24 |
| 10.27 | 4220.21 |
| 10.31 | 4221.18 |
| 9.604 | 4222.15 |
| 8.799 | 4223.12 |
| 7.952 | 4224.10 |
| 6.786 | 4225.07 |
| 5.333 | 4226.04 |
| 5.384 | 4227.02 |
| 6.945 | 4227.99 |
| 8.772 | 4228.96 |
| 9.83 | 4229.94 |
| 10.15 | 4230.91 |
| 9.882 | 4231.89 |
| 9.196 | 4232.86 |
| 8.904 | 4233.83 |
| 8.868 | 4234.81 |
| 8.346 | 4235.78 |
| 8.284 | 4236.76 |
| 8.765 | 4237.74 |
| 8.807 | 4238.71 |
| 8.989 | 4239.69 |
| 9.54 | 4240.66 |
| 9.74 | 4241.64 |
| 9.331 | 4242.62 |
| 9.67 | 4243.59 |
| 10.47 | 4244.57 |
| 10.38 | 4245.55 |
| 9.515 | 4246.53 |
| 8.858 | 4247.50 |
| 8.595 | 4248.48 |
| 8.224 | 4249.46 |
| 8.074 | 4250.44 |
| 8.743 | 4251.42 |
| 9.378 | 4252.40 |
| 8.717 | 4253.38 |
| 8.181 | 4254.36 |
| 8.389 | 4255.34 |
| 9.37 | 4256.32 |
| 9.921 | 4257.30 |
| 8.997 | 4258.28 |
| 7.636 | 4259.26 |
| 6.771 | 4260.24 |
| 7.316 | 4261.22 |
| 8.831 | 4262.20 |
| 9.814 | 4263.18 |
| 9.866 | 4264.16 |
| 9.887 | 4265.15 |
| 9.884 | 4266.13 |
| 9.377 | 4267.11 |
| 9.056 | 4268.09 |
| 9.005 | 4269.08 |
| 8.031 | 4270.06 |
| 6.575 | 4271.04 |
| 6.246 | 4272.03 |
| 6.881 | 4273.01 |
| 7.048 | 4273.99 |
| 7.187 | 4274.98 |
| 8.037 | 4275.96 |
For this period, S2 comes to -0.02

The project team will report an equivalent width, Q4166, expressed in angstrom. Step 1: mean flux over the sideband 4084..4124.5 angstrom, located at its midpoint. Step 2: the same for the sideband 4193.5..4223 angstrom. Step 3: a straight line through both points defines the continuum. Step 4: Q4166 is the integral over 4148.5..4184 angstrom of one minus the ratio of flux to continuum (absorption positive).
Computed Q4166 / 0.8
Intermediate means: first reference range 9.34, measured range 8.99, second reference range 9.11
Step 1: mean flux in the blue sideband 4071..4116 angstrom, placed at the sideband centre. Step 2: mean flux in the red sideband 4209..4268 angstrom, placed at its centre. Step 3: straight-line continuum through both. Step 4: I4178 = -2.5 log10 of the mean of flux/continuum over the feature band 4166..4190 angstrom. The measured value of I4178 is 0.03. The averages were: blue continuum 9.04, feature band 8.71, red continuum 8.95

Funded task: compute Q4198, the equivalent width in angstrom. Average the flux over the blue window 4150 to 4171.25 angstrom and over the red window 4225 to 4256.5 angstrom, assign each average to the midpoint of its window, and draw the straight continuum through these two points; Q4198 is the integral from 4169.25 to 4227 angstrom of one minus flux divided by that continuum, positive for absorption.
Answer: 1.3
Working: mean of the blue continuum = 9.22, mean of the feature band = 8.8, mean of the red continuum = 8.76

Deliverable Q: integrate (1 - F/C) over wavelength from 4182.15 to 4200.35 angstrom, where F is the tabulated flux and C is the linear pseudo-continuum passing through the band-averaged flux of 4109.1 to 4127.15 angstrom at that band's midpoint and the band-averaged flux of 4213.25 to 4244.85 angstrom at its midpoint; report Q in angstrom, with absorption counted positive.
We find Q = 1.1 angstrom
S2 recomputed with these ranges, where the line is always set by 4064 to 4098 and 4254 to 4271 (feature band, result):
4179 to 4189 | 0.035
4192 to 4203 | 0.054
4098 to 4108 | 0.068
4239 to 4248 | -0.094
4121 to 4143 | -0.049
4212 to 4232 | 0.003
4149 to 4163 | -0.033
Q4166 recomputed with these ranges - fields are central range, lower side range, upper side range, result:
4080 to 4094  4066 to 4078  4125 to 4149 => -2.1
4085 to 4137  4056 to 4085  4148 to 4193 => -4.3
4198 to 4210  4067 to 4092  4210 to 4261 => 0.1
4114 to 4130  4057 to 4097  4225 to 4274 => -1.5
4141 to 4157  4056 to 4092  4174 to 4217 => 0.2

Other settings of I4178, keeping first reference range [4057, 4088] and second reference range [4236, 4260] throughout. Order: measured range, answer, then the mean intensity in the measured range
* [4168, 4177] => 0.00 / 8.78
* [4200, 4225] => -0.04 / 9.2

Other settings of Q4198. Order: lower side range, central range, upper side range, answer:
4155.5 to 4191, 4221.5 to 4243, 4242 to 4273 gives 0.65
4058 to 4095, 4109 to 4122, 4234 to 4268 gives -1.34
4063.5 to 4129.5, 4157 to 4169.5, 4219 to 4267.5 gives -0.81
